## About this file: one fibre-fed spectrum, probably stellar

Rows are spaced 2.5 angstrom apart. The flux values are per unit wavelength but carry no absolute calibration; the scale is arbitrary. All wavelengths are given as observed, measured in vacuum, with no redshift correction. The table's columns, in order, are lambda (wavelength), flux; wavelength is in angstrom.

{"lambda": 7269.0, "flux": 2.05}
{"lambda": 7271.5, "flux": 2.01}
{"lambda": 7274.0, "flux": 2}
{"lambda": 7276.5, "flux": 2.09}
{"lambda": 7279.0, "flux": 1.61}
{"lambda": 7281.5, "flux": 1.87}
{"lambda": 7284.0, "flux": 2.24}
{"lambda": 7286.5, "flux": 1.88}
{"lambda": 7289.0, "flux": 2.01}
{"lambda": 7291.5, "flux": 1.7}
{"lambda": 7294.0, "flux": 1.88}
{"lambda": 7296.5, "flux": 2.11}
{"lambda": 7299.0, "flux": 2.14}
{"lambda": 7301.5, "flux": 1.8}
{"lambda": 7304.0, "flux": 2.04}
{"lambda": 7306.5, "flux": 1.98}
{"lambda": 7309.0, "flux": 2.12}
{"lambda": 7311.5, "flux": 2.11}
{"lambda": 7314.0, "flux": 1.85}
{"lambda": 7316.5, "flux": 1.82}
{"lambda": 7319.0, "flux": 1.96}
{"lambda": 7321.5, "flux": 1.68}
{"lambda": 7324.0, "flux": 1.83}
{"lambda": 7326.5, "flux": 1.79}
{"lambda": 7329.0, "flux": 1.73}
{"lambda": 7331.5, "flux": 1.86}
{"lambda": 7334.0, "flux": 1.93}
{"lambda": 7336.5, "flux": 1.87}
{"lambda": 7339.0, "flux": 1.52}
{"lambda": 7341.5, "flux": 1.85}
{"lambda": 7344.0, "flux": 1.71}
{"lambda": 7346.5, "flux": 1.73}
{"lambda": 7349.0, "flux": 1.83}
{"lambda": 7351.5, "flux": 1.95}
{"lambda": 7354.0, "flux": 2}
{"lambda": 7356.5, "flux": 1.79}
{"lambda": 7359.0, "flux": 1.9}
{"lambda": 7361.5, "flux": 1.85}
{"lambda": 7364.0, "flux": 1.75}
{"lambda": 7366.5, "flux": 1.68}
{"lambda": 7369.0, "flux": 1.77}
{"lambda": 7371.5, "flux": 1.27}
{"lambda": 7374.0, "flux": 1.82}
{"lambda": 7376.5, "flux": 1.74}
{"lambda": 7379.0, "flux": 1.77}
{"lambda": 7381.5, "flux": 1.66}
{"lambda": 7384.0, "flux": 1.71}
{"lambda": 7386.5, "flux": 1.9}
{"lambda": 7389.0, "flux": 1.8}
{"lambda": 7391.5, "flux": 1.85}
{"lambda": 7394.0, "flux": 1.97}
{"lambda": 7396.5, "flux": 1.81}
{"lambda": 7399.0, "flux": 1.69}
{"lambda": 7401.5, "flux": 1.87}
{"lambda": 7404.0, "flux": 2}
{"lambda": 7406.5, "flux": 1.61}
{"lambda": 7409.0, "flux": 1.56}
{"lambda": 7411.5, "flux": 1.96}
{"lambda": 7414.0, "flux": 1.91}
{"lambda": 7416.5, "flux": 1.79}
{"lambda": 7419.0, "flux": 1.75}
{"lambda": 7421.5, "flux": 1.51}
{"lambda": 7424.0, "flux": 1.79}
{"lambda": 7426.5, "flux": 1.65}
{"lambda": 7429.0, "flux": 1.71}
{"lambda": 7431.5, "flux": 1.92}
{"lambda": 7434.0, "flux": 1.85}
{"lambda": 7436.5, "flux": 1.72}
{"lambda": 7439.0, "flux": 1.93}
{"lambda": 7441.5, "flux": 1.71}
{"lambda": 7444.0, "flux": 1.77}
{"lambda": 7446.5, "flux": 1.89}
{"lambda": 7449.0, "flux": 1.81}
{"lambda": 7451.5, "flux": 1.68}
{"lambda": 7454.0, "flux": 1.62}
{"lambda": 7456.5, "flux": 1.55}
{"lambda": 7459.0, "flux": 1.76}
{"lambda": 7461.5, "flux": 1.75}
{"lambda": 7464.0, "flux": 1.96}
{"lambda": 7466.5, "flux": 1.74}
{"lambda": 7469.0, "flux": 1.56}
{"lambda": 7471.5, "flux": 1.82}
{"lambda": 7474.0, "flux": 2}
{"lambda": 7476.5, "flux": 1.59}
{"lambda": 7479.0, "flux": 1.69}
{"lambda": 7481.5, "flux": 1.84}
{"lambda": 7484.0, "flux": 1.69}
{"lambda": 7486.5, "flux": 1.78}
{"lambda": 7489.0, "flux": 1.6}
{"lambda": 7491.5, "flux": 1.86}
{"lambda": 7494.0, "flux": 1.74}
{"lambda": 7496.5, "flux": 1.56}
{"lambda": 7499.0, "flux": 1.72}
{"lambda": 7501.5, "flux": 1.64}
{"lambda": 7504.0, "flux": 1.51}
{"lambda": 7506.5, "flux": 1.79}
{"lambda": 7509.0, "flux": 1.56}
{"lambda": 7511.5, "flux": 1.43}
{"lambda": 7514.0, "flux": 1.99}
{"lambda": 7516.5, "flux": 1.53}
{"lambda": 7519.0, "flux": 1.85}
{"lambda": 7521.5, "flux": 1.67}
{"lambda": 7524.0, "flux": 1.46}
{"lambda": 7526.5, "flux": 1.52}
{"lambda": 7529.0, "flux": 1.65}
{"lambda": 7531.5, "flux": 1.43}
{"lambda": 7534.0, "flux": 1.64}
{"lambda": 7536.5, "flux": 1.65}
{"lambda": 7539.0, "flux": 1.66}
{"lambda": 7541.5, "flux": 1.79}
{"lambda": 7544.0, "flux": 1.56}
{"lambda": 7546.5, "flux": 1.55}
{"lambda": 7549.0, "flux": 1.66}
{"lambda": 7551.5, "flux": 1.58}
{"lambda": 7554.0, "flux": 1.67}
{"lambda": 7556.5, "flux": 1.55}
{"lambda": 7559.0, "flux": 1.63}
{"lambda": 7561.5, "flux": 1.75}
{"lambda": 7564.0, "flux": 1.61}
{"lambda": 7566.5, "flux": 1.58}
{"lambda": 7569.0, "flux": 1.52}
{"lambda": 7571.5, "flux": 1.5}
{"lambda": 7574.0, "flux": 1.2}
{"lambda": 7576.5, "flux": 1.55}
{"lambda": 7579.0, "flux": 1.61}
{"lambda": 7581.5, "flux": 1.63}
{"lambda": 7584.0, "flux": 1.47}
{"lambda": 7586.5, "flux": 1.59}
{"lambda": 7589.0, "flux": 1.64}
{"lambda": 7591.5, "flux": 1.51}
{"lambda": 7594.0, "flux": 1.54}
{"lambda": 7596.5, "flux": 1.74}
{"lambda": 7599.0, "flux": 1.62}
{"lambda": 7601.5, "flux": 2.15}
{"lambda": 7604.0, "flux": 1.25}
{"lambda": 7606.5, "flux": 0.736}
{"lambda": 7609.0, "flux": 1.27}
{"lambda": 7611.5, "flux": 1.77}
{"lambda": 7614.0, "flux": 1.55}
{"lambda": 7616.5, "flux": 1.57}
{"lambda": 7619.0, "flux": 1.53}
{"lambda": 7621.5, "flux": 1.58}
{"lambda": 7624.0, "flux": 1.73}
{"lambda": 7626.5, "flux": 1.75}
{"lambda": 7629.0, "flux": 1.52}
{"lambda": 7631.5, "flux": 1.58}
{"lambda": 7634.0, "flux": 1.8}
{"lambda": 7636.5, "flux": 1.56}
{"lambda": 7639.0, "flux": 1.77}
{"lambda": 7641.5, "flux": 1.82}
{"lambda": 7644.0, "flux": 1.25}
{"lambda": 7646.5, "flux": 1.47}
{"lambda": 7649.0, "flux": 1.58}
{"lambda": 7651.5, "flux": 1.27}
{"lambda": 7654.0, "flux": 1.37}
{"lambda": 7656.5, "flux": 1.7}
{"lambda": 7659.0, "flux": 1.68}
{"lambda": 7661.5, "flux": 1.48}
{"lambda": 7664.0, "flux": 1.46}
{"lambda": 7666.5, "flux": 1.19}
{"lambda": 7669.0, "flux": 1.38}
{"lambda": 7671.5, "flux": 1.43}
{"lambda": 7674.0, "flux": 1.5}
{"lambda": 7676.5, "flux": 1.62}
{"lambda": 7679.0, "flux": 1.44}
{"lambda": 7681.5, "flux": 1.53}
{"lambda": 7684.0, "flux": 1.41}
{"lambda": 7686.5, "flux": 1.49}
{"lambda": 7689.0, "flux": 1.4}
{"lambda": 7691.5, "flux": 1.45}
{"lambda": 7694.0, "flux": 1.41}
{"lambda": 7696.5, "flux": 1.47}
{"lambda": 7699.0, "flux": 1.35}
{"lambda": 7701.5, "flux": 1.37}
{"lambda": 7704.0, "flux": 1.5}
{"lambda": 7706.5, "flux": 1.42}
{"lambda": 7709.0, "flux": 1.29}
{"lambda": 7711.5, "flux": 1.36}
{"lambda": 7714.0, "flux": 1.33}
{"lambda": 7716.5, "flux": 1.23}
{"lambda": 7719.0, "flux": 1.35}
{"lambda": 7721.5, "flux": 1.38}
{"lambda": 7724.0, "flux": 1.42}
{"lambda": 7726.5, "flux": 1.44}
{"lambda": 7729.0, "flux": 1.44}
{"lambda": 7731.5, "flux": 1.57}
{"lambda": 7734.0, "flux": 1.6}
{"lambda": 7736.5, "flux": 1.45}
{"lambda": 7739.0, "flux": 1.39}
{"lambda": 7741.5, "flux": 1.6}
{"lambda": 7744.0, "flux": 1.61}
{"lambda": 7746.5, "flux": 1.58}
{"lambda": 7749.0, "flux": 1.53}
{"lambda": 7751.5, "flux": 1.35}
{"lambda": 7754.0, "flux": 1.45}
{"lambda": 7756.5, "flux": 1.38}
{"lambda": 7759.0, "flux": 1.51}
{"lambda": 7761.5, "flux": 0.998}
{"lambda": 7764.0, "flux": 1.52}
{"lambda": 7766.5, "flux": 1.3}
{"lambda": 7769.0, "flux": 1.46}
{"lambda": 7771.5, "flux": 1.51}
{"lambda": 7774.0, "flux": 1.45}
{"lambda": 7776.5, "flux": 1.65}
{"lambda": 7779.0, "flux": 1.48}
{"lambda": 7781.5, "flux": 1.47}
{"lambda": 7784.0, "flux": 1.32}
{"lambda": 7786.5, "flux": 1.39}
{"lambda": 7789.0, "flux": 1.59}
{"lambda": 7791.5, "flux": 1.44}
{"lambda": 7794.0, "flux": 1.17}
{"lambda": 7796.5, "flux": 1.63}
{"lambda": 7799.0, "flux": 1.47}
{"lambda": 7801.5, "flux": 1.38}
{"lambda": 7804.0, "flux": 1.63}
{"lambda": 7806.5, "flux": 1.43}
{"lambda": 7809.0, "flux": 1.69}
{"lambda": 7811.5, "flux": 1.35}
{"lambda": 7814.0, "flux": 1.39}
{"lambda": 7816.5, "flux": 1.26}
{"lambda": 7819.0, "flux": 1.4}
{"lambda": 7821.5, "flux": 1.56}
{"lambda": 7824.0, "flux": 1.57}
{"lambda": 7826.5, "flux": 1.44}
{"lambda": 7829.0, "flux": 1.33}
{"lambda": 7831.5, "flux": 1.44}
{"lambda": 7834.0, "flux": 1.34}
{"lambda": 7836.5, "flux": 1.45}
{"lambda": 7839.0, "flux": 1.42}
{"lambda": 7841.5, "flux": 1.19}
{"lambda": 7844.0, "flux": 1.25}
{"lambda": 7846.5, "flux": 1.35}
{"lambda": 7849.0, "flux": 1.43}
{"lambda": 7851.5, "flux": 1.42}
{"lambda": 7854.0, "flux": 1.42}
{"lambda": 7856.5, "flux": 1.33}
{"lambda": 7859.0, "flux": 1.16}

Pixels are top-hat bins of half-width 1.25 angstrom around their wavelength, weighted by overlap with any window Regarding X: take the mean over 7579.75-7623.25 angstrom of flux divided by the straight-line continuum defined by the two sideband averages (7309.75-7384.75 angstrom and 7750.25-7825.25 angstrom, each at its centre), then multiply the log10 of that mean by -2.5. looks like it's 0.034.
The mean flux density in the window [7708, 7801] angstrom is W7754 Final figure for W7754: 1.44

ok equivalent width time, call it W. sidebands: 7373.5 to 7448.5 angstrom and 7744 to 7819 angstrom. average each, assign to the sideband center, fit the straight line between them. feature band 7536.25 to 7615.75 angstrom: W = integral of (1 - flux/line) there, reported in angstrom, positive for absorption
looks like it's 3.41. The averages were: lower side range 1.79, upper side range 1.44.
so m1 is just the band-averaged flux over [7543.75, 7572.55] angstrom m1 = 1.6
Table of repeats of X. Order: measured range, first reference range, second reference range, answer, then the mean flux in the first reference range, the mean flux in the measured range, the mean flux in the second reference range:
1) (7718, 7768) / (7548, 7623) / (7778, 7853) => 0.015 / 1.55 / 1.44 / 1.42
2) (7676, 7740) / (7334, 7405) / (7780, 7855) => 0.063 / 1.79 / 1.43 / 1.42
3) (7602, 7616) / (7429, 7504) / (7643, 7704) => 0.124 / 1.75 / 1.37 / 1.45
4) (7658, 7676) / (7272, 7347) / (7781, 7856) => 0.080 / 1.89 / 1.45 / 1.42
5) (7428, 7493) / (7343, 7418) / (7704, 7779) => -0.032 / 1.79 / 1.76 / 1.44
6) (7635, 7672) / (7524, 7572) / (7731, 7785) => 0.025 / 1.6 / 1.5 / 1.46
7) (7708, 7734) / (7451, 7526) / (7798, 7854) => 0.084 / 1.7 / 1.39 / 1.42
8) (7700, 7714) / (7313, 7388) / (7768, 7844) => 0.100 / 1.78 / 1.38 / 1.44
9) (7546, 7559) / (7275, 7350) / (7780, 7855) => 0.038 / 1.89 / 1.61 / 1.42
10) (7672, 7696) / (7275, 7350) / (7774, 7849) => 0.055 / 1.89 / 1.47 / 1.43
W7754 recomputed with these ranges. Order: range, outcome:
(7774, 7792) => 1.48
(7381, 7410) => 1.79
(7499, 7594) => 1.6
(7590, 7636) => 1.57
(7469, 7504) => 1.72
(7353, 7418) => 1.78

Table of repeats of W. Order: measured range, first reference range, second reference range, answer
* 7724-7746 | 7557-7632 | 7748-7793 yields -0.8 angstrom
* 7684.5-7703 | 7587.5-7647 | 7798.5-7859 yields 1.1 angstrom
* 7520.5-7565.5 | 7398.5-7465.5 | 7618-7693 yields 0.9 angstrom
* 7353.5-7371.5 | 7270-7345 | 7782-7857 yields 0.7 angstrom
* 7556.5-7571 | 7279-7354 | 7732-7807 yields 0.4 angstrom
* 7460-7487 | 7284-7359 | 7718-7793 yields -0.5 angstrom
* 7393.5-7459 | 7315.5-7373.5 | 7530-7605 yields -2.0 angstrom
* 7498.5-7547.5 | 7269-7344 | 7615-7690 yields 1.2 angstrom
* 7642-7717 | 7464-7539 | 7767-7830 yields 5.4 angstrom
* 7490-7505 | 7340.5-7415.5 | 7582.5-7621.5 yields -0.2 angstrom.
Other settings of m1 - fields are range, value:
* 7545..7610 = 1.54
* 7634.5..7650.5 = 1.58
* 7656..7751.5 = 1.45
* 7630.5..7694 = 1.5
